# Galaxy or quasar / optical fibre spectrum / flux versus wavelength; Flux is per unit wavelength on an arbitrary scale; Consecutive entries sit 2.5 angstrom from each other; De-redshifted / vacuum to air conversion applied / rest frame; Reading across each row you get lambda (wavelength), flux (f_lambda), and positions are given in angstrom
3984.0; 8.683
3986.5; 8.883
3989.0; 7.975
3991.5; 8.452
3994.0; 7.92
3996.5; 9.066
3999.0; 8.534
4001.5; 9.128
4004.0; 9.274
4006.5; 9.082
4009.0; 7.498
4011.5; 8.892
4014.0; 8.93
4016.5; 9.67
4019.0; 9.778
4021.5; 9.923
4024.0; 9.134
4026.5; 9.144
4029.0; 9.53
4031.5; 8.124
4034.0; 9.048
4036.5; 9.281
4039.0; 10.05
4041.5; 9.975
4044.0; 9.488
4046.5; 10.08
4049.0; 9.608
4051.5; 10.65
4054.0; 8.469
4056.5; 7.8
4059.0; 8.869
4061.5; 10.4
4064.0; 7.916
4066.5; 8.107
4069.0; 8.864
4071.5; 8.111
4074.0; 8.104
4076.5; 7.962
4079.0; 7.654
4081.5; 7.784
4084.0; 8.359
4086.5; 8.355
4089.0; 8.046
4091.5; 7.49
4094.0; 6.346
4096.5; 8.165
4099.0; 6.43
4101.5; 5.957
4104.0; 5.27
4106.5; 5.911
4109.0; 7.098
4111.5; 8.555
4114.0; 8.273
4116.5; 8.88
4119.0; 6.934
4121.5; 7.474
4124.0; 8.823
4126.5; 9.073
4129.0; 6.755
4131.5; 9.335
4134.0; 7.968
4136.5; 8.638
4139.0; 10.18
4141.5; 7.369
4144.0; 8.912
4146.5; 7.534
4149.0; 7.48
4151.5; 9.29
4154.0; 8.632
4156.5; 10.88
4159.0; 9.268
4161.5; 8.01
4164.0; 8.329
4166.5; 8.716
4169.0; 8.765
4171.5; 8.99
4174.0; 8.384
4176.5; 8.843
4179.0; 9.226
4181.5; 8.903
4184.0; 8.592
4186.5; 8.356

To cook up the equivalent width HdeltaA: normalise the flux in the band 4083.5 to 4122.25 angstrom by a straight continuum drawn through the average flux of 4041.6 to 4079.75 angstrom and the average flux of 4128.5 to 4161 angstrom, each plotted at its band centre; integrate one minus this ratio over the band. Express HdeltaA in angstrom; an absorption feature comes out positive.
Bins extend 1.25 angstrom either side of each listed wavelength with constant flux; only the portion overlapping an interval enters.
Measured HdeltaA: 6.3 angstrom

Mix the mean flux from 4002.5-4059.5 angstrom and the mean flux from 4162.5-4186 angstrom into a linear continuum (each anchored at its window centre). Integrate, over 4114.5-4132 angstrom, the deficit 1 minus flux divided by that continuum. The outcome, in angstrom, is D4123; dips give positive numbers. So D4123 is 1.5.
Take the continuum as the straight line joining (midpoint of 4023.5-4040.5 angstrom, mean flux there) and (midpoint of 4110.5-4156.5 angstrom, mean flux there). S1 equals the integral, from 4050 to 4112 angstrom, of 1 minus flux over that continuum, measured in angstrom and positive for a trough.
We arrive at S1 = 6.8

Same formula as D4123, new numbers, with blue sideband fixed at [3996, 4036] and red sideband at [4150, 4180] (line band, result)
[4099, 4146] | 6.03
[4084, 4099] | 2.26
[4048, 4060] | -0.07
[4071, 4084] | 1.51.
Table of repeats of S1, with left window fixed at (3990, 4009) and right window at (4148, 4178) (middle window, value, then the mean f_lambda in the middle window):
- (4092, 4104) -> 2.93 angstrom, 6.62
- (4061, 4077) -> 0.57 angstrom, 8.43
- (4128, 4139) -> 0.45 angstrom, 8.43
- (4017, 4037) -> -1.27 angstrom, 9.26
